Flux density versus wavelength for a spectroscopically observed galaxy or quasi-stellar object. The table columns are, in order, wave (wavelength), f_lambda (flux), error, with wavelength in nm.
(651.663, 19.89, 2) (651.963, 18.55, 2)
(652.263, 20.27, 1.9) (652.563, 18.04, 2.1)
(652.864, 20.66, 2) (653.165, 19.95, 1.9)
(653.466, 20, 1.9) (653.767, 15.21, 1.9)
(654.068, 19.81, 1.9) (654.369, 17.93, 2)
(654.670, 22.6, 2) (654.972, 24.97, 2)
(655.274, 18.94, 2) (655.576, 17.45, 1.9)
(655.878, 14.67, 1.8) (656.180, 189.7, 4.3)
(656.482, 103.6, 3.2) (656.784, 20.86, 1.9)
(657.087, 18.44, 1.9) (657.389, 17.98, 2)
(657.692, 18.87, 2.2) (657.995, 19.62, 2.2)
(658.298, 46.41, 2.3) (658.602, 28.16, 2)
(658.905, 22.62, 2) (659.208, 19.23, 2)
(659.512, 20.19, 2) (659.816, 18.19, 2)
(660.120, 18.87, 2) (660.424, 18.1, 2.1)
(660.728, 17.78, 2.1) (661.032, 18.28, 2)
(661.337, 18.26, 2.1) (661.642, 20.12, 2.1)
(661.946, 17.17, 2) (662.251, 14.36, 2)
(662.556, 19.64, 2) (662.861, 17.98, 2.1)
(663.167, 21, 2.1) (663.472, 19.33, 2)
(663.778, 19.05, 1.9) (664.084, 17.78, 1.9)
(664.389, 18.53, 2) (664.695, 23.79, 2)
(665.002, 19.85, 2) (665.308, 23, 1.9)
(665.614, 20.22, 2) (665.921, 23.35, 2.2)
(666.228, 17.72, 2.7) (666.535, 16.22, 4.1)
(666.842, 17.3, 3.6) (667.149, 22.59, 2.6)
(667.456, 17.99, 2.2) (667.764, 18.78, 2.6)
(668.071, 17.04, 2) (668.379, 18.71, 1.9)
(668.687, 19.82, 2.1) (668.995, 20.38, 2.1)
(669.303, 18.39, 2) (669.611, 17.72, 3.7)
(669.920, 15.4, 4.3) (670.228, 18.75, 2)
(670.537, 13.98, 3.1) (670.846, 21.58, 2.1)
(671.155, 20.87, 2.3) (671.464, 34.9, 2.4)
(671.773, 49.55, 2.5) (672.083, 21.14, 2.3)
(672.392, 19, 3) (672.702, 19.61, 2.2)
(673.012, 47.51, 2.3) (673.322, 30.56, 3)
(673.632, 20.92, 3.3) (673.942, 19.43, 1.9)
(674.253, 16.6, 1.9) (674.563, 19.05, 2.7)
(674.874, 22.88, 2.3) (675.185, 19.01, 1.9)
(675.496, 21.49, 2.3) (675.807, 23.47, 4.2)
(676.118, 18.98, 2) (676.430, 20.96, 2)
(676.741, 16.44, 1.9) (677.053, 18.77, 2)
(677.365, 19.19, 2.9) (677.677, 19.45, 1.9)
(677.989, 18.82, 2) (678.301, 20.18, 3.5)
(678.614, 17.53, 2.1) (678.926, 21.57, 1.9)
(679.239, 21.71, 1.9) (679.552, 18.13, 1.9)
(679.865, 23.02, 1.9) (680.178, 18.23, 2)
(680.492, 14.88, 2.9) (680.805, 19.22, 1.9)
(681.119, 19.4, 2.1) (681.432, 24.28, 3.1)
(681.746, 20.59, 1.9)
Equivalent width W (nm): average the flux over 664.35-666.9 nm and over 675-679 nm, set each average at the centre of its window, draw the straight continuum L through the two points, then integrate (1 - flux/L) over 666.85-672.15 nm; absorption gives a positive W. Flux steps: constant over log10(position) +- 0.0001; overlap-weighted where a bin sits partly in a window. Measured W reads -0.41 nm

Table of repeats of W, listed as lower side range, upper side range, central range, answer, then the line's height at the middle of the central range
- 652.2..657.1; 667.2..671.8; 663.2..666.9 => 0.781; 25.1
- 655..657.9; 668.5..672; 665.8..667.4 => 0.526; 28.7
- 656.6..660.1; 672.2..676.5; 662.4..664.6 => 0.384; 23.2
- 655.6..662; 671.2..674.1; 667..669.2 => 0.789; 30.1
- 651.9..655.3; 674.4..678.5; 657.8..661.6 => -0.425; 19.8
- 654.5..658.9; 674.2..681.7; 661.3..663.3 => 0.929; 34.3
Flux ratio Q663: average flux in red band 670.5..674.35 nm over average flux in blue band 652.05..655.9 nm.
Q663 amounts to 1.4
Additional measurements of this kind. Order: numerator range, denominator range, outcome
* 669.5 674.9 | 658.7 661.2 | 1.24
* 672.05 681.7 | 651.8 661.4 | 0.74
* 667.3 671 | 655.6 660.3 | 0.48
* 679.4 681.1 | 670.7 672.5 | 0.67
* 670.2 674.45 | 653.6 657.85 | 0.69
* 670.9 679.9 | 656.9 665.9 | 1.11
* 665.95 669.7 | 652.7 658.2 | 0.56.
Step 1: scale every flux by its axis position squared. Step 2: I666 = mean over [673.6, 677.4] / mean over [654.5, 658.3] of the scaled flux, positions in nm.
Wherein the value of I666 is 0.51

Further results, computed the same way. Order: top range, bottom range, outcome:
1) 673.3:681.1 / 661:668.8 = 1.07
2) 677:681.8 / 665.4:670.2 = 1.08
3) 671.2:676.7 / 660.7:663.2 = 1.41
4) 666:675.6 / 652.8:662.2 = 0.80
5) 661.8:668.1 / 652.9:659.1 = 0.59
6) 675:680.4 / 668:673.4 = 0.85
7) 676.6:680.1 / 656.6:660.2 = 0.89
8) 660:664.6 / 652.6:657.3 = 0.53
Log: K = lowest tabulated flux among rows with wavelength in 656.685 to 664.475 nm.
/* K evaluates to 14.36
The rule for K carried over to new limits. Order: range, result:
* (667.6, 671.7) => 13.98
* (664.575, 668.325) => 16.22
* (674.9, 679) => 16.44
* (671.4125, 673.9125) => 19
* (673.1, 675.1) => 16.6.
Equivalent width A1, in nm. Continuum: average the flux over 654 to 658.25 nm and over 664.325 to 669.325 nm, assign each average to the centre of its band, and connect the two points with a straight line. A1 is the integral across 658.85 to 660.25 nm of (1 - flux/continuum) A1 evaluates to 0.547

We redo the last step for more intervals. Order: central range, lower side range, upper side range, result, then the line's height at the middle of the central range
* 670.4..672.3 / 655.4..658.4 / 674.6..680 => 0.05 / 27.8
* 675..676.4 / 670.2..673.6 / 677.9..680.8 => 0.14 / 23.2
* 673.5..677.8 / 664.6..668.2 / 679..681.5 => 0.00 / 19.8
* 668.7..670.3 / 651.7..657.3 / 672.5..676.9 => 0.45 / 25.3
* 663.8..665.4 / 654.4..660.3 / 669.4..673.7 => 0.50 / 29.6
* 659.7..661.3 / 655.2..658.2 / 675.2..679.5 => 0.87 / 40.1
